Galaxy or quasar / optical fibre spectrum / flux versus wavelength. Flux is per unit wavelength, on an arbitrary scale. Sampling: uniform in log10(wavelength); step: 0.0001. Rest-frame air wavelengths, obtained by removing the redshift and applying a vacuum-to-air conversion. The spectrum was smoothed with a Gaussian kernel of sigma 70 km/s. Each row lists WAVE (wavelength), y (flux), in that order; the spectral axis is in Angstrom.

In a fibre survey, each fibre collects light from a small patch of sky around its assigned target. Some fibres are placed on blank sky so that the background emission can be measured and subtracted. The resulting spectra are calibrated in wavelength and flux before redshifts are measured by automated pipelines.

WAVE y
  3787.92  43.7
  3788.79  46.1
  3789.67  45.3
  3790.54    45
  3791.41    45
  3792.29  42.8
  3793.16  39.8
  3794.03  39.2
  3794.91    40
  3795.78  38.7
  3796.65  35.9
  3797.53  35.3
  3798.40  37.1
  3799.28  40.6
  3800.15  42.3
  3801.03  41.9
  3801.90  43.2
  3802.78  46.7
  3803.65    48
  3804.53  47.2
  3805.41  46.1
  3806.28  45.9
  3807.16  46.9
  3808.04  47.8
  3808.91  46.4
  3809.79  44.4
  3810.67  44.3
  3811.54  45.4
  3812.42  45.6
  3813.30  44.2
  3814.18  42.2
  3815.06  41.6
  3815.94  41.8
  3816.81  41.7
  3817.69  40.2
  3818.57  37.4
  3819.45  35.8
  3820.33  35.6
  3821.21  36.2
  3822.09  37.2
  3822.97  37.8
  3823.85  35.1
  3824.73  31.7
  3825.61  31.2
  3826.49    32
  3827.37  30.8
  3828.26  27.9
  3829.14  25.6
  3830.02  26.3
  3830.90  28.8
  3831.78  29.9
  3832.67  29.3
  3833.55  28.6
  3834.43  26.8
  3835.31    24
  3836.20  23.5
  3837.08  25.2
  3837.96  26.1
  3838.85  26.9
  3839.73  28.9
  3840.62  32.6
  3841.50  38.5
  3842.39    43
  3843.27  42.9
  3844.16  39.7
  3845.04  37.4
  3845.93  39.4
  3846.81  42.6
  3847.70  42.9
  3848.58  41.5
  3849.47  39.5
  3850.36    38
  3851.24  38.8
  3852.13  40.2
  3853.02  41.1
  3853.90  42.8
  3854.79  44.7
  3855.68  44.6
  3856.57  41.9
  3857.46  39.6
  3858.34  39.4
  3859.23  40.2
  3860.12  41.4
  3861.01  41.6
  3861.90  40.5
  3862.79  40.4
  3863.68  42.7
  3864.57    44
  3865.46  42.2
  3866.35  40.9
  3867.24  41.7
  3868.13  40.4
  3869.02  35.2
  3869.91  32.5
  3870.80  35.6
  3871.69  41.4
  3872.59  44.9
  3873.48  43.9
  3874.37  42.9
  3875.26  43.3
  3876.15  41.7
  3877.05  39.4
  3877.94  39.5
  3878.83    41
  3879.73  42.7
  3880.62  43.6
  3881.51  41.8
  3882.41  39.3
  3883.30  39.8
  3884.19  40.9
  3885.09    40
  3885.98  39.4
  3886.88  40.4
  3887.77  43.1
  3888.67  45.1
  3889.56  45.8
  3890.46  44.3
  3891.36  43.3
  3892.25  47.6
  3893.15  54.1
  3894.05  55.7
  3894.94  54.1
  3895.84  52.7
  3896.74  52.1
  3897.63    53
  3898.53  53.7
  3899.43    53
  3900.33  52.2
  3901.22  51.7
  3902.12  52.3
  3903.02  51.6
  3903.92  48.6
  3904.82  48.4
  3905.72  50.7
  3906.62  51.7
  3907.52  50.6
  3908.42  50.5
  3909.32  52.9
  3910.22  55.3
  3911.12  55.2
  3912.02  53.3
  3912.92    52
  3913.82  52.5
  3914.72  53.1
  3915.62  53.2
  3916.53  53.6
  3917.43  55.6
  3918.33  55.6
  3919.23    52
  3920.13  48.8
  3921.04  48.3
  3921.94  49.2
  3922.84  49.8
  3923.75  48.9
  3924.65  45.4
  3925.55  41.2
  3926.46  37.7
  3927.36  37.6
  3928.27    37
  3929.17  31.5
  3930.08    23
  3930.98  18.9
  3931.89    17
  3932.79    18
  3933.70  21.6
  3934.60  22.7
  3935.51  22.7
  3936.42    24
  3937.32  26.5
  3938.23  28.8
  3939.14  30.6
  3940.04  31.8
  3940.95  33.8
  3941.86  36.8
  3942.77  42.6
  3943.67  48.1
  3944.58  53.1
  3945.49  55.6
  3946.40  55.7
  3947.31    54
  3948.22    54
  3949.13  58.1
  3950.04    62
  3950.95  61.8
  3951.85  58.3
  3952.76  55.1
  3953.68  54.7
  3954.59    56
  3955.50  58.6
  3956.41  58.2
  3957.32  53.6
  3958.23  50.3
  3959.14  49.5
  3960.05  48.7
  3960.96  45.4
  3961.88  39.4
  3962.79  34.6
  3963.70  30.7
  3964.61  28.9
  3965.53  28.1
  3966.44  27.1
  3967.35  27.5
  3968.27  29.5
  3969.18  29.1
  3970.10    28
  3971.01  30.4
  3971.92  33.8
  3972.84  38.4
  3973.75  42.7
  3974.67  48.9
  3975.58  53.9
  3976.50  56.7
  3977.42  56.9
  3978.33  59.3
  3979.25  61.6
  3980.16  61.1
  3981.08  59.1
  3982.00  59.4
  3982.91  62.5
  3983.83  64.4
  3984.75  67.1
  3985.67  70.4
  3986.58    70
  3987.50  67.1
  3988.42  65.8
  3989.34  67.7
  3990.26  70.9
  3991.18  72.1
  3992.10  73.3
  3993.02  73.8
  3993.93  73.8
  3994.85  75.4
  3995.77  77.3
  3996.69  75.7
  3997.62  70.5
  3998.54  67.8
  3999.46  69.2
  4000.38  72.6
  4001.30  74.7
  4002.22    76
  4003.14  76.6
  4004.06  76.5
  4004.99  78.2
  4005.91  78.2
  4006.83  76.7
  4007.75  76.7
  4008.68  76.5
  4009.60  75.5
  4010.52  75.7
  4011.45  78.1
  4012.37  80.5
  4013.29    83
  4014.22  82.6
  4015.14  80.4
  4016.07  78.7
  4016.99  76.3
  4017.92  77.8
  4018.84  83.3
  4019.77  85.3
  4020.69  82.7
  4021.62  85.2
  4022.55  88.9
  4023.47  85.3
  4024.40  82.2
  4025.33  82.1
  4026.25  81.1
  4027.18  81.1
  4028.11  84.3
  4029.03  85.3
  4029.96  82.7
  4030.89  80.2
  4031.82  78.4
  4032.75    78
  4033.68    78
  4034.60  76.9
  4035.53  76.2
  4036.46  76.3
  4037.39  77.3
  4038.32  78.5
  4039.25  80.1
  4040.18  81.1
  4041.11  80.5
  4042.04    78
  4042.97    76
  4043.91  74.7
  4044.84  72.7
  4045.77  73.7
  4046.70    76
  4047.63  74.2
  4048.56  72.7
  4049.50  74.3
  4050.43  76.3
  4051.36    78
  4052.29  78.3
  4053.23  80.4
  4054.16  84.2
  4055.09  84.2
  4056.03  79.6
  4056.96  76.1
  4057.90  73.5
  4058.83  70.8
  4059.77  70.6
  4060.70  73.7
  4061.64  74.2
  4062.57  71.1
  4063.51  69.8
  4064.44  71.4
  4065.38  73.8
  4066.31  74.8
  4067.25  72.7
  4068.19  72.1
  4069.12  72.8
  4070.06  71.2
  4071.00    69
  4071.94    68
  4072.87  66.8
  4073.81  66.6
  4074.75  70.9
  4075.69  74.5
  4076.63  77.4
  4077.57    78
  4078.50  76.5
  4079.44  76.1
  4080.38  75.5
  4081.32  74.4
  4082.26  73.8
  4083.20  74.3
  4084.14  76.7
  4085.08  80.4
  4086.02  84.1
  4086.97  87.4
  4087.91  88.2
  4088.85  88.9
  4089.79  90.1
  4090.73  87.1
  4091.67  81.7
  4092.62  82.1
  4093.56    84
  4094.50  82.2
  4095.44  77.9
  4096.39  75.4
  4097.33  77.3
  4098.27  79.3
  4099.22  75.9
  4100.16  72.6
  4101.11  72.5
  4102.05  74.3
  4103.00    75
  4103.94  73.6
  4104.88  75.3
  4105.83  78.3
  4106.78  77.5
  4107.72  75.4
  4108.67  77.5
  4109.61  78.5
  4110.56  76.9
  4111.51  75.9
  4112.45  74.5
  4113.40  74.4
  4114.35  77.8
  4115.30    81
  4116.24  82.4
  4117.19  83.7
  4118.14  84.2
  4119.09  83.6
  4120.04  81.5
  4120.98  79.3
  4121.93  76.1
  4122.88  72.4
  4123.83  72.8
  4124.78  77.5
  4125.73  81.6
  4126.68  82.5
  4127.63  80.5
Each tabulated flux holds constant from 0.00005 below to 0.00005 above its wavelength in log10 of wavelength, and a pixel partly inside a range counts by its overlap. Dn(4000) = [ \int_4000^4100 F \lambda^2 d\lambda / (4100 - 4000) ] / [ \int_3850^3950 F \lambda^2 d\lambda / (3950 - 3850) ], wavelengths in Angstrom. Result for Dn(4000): 1.93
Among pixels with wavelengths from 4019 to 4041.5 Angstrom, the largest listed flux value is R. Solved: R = 88.9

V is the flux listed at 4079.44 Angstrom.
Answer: 76.1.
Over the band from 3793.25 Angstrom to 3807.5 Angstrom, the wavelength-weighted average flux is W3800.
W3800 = 42.1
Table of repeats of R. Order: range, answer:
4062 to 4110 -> 90.1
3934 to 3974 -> 62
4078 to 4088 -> 88.2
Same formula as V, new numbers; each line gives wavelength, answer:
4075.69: 74.5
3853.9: 42.8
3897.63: 53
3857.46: 39.6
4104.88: 75.3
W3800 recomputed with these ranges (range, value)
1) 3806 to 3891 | 38.7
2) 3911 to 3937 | 40.4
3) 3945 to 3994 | 52.7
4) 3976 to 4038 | 74.8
